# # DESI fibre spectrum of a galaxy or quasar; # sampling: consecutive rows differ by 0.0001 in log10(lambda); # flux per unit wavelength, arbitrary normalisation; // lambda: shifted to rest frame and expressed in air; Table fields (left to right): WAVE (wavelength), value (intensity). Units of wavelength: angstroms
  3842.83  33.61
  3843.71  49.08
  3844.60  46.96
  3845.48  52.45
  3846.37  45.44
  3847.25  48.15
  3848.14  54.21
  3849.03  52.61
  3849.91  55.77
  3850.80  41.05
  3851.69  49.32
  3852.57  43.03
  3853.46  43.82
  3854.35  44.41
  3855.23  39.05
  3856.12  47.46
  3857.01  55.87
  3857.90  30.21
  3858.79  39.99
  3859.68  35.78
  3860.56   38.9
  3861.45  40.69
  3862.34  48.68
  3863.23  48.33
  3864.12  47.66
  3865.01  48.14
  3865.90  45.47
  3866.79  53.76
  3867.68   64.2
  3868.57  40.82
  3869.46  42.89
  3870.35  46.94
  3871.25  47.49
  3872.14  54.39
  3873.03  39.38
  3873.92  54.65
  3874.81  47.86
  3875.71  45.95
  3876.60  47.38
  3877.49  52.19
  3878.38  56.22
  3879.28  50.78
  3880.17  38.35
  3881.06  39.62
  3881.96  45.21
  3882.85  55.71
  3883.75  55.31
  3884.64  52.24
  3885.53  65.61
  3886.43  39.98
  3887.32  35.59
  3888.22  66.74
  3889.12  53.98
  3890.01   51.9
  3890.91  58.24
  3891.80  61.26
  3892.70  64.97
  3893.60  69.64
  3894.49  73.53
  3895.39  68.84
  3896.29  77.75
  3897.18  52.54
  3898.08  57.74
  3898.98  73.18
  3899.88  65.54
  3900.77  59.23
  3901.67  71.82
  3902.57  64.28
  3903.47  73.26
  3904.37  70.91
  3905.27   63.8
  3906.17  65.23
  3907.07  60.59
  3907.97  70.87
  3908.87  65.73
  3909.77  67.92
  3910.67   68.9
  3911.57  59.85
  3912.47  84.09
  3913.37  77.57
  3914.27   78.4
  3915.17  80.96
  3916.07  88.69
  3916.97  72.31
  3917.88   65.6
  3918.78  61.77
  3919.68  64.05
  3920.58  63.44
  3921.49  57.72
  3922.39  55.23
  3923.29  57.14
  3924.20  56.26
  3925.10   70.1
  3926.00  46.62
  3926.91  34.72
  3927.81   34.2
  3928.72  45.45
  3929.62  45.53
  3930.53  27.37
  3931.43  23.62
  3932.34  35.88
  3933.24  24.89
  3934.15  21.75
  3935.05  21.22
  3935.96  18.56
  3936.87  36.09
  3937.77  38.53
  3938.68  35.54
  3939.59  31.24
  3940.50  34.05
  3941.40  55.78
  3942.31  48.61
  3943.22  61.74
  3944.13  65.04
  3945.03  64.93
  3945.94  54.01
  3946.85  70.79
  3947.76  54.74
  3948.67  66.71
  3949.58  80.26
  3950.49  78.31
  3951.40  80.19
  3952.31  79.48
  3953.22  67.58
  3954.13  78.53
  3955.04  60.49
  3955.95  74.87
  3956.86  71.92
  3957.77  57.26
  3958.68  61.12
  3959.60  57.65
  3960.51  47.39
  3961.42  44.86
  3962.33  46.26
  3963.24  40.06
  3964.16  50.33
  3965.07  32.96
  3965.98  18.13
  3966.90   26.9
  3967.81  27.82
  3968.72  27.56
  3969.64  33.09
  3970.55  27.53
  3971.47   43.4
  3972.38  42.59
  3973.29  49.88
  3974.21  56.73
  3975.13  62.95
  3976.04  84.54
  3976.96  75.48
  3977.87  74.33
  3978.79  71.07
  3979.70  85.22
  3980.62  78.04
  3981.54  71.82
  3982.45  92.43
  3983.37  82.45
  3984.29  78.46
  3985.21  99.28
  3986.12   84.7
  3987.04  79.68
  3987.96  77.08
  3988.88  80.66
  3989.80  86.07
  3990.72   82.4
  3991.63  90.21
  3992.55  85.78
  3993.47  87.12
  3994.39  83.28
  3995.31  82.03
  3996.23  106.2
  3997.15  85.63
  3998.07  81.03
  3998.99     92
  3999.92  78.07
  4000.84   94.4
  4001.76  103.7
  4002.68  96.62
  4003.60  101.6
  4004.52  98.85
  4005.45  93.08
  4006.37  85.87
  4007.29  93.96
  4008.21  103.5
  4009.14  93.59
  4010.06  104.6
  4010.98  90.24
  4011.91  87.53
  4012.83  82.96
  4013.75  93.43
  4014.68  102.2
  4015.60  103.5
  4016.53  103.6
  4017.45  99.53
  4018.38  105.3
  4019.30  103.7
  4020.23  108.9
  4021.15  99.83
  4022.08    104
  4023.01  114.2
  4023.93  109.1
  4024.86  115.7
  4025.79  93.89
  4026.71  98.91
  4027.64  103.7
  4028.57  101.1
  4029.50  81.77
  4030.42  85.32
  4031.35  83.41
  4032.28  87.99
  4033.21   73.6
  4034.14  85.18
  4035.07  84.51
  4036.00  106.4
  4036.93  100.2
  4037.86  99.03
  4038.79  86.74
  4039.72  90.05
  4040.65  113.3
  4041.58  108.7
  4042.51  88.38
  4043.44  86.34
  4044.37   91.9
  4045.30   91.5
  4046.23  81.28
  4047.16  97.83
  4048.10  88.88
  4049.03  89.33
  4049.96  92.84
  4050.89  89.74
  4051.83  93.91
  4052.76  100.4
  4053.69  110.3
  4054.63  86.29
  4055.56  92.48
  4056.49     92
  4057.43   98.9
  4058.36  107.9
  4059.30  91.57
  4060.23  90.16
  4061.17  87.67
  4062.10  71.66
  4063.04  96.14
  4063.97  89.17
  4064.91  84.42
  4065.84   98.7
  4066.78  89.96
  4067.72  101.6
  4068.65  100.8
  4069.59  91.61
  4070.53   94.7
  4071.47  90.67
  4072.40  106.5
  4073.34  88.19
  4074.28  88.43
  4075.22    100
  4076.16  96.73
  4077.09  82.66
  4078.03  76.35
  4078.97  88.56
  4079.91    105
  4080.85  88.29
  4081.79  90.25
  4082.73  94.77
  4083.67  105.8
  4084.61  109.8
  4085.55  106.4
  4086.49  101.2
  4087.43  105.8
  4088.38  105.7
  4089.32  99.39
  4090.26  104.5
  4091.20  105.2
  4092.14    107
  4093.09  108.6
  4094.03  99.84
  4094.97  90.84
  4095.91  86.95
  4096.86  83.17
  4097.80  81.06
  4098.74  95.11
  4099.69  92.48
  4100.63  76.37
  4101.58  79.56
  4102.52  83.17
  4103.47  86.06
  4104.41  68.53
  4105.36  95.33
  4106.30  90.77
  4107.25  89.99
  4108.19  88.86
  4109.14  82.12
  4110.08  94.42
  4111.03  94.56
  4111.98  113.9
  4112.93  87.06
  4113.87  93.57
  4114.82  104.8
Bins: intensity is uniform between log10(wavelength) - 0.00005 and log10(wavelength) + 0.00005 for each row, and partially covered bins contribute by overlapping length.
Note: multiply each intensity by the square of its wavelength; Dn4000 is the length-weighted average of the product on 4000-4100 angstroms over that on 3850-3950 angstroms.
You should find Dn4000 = 1.93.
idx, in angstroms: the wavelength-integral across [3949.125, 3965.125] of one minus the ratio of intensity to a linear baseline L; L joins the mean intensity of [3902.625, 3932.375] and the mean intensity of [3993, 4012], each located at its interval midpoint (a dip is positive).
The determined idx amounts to 2.7 angstroms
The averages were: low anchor 60.8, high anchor 92.6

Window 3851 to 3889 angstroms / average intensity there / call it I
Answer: 47.3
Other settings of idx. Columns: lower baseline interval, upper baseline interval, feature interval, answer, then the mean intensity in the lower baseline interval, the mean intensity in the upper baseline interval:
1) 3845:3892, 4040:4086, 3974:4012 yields -4.3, 48.3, 94.1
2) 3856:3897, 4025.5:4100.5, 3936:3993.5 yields 8.4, 51.1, 94.2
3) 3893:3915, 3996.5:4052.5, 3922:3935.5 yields 6.2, 68.5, 95.1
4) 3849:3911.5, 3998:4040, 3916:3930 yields 2.1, 53.9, 95.9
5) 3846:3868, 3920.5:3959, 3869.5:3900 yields -3.9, 46.4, 52.2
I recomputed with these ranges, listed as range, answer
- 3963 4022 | 79.2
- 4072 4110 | 93.4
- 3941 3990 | 62.3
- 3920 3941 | 40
